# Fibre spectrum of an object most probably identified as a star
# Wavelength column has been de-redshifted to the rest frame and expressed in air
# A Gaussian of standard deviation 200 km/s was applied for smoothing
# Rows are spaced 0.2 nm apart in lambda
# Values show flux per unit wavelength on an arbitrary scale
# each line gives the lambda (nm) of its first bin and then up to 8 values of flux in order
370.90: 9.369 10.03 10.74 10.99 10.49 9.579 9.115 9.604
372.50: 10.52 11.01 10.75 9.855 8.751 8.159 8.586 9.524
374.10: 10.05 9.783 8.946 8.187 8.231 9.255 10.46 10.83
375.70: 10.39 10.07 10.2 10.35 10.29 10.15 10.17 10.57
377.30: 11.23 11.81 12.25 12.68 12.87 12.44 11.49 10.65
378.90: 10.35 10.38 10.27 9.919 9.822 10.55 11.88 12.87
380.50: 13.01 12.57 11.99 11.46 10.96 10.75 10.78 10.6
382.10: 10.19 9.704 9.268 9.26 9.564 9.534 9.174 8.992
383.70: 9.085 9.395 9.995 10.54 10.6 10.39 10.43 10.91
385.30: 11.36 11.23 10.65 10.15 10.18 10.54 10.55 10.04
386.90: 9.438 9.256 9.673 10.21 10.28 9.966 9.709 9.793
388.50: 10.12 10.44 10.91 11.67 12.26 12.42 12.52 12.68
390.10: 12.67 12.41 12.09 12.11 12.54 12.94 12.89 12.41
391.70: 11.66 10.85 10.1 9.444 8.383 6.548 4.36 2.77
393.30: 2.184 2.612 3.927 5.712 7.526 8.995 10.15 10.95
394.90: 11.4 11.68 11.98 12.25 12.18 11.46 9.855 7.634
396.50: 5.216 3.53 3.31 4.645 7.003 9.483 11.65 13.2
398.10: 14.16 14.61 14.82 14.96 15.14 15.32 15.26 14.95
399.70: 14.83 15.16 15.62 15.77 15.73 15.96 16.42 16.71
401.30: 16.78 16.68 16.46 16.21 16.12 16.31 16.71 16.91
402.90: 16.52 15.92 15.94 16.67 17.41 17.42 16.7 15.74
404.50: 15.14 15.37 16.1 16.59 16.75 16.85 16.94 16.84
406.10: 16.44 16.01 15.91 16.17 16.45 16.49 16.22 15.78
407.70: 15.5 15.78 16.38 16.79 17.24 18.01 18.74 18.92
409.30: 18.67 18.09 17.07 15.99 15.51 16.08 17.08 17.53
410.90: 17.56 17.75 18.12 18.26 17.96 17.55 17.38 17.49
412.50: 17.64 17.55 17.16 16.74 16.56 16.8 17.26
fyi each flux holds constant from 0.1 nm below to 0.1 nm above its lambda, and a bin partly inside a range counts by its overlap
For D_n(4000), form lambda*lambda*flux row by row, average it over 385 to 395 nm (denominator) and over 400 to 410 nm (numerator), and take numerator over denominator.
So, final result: 1.81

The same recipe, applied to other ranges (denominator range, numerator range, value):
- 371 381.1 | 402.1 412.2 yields 1.87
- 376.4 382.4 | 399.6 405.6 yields 1.64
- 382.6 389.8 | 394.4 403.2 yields 1.36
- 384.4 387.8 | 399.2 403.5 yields 1.68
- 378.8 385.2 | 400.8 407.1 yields 1.75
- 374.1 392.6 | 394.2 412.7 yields 1.56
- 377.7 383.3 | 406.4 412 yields 1.80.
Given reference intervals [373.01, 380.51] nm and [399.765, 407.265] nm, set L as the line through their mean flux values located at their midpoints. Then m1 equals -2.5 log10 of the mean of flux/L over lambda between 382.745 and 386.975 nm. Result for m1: 0.20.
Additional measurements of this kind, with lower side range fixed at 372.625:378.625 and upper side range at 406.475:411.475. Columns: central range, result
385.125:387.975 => 0.212 mag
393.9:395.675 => 0.335 mag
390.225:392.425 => 0.149 mag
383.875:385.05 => 0.172 mag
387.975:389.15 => 0.237 mag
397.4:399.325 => 0.081 mag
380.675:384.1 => 0.151 mag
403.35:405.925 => -0.024 mag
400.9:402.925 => -0.065 mag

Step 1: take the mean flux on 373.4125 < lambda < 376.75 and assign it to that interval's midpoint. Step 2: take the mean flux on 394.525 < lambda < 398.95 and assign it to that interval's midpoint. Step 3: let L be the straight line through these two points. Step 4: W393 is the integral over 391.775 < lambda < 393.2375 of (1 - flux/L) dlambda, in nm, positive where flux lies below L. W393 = 0.41 nm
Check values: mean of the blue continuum 9.61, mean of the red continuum 10.4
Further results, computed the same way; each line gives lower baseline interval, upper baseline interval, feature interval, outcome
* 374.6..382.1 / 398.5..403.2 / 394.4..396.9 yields 0.87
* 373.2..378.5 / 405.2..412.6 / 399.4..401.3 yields -0.06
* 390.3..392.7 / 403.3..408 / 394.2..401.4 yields 0.75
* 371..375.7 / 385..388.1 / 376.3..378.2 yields -0.27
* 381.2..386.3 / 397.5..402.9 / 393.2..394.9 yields 0.84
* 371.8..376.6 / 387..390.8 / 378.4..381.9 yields -0.30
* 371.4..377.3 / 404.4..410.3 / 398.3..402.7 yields -0.16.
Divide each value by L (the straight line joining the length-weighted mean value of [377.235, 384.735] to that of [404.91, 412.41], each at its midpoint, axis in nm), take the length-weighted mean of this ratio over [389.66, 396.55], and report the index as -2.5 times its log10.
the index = 0.37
